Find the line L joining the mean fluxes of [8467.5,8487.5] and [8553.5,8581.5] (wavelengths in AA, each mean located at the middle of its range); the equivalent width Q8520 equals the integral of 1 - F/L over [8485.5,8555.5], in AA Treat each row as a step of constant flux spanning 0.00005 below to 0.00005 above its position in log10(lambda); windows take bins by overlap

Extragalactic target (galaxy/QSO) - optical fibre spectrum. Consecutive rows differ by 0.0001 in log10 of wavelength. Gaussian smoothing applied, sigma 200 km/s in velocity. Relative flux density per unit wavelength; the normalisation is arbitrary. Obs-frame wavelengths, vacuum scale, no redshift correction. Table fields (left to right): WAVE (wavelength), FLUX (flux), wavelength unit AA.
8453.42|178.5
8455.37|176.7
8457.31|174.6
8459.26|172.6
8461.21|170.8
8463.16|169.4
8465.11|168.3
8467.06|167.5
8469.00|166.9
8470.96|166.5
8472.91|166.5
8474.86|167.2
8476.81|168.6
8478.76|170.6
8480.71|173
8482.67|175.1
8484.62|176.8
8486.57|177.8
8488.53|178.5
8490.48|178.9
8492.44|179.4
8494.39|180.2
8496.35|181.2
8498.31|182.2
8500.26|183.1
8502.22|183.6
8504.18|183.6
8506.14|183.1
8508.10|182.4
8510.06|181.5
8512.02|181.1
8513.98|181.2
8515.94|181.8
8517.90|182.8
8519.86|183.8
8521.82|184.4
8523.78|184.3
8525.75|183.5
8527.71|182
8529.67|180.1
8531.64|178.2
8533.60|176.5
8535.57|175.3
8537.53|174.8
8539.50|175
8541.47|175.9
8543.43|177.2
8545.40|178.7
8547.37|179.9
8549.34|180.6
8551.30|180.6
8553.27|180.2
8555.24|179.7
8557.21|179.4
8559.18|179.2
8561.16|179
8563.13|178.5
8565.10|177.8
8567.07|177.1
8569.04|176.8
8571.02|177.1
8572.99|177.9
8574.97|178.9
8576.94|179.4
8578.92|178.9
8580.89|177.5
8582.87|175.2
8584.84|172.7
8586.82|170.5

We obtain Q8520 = -2.37 AA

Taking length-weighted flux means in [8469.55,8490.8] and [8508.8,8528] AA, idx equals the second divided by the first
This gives 1.06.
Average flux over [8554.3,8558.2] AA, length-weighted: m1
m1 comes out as 180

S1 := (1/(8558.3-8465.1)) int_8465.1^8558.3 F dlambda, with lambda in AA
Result 178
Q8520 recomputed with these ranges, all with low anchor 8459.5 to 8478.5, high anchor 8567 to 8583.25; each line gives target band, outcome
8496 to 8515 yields -1.2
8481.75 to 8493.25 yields -0.5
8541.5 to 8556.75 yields -0.3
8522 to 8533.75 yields -0.5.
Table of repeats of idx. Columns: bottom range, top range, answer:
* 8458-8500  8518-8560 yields 1.04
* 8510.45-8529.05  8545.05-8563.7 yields 0.98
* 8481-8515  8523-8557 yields 0.99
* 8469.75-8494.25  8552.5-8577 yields 1.03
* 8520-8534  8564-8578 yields 0.98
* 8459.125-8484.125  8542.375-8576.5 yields 1.05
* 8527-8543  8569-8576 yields 1.00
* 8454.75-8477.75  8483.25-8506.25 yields 1.06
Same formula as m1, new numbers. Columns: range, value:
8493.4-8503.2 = 182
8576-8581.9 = 178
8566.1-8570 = 177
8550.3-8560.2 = 180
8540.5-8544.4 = 177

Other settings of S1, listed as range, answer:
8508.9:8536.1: 181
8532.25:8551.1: 177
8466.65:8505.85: 176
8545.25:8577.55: 179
